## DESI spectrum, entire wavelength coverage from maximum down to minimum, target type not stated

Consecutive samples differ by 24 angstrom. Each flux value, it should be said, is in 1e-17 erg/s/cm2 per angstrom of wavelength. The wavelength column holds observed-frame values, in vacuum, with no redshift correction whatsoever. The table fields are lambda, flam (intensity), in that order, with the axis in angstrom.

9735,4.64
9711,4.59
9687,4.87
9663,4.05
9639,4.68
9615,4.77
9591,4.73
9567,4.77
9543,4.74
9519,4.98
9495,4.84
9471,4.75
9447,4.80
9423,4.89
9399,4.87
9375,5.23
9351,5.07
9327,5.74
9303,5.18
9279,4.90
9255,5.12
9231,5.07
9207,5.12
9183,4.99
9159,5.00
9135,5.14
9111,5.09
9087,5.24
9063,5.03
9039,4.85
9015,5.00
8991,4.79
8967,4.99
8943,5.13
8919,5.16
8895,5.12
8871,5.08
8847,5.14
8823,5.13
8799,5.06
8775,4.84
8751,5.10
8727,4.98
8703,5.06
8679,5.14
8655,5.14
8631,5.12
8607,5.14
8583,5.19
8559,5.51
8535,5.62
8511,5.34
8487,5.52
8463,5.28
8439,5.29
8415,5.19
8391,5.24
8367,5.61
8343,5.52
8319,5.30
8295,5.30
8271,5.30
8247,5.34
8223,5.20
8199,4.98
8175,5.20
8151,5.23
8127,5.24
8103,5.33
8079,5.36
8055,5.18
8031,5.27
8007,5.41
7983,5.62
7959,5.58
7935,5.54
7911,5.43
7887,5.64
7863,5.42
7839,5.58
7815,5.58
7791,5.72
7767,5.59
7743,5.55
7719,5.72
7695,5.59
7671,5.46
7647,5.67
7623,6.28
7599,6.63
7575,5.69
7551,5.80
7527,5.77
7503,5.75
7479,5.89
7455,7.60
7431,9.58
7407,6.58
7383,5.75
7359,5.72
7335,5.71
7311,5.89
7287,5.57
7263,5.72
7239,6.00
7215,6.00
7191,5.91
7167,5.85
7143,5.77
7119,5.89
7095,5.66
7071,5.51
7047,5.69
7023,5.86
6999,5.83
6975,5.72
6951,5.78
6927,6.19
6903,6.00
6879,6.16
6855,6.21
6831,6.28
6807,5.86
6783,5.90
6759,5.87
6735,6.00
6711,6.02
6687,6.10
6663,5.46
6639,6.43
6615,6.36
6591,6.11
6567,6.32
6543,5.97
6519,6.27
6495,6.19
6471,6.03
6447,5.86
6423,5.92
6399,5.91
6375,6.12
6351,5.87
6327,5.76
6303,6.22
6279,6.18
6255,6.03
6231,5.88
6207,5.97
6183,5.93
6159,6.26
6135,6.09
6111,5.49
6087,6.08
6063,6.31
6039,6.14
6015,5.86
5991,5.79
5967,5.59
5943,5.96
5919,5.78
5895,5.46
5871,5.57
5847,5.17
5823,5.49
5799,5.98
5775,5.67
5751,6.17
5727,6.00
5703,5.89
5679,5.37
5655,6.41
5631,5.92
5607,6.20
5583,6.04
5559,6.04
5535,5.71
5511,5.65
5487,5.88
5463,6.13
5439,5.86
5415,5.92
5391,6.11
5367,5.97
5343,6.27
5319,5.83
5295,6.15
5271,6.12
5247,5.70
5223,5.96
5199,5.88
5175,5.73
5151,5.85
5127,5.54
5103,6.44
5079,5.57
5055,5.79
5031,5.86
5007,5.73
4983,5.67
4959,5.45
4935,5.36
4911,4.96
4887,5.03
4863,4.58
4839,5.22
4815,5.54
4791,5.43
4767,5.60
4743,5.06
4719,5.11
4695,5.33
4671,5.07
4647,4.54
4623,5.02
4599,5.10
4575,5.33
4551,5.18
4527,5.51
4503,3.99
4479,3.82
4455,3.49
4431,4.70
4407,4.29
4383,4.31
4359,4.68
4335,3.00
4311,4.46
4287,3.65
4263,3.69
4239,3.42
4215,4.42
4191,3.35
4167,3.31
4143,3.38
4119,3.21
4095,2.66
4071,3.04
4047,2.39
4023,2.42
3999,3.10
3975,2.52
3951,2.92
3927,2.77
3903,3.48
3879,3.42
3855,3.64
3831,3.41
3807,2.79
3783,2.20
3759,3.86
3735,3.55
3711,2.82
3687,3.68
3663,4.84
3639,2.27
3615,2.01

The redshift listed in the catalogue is 0.13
